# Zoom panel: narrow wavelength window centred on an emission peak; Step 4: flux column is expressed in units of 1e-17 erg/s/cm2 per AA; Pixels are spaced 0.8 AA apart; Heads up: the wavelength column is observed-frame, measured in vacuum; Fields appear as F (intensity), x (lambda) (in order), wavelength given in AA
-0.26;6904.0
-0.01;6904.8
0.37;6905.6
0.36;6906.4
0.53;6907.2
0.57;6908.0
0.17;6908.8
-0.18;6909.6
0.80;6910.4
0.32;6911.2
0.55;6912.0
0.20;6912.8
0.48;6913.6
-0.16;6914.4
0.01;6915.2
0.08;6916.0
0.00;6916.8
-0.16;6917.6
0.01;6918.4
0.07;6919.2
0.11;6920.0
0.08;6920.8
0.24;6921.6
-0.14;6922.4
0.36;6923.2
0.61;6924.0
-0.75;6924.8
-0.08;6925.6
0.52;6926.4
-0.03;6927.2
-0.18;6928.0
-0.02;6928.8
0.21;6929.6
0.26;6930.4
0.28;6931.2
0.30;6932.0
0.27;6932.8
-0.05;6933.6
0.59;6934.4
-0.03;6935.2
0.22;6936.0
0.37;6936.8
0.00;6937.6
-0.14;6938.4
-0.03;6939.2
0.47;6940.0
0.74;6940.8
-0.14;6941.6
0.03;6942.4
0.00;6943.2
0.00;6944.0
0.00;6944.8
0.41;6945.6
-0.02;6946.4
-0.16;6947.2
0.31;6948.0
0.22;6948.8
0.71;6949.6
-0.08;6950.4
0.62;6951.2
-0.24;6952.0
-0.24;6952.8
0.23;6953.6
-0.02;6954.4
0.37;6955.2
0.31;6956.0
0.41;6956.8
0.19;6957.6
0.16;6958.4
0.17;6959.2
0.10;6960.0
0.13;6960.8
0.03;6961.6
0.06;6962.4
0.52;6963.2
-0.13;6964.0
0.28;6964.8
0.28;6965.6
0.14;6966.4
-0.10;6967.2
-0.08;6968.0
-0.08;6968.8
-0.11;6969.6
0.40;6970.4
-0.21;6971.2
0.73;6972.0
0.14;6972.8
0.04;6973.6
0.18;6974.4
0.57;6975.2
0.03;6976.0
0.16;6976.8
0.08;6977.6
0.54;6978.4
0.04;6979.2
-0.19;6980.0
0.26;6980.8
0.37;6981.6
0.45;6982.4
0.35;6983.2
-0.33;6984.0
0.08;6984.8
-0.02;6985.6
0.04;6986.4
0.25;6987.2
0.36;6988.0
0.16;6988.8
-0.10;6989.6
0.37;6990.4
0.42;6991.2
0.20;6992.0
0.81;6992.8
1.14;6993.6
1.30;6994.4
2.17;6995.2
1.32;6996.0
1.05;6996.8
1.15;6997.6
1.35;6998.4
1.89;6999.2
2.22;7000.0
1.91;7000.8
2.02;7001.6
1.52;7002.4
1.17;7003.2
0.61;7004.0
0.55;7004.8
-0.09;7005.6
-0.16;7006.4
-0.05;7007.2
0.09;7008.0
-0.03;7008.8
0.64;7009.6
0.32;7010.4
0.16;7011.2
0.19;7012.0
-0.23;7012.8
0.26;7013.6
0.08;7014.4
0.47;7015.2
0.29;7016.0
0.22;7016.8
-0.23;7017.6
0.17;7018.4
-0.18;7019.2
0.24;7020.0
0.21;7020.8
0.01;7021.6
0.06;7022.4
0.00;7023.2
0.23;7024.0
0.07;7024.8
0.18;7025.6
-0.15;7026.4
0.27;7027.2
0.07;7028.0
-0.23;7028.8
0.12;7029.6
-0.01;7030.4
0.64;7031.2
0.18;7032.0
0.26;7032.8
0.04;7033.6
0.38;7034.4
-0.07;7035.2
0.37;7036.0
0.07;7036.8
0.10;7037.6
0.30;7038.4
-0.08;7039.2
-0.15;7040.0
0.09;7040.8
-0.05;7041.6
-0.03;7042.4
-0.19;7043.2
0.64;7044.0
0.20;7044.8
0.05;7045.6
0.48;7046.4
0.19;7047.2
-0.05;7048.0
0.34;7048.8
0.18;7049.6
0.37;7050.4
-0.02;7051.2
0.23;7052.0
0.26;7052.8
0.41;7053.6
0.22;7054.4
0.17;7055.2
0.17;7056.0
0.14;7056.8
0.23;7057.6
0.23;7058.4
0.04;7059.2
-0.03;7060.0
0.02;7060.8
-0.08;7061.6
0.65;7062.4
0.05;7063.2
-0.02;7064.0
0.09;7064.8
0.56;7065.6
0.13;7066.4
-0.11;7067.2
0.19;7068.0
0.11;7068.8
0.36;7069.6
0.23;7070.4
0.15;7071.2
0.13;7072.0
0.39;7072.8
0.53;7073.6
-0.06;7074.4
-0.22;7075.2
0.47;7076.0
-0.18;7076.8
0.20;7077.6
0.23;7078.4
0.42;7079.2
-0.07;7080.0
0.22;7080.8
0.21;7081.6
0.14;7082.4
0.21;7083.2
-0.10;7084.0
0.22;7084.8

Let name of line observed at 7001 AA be [O II] 3727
